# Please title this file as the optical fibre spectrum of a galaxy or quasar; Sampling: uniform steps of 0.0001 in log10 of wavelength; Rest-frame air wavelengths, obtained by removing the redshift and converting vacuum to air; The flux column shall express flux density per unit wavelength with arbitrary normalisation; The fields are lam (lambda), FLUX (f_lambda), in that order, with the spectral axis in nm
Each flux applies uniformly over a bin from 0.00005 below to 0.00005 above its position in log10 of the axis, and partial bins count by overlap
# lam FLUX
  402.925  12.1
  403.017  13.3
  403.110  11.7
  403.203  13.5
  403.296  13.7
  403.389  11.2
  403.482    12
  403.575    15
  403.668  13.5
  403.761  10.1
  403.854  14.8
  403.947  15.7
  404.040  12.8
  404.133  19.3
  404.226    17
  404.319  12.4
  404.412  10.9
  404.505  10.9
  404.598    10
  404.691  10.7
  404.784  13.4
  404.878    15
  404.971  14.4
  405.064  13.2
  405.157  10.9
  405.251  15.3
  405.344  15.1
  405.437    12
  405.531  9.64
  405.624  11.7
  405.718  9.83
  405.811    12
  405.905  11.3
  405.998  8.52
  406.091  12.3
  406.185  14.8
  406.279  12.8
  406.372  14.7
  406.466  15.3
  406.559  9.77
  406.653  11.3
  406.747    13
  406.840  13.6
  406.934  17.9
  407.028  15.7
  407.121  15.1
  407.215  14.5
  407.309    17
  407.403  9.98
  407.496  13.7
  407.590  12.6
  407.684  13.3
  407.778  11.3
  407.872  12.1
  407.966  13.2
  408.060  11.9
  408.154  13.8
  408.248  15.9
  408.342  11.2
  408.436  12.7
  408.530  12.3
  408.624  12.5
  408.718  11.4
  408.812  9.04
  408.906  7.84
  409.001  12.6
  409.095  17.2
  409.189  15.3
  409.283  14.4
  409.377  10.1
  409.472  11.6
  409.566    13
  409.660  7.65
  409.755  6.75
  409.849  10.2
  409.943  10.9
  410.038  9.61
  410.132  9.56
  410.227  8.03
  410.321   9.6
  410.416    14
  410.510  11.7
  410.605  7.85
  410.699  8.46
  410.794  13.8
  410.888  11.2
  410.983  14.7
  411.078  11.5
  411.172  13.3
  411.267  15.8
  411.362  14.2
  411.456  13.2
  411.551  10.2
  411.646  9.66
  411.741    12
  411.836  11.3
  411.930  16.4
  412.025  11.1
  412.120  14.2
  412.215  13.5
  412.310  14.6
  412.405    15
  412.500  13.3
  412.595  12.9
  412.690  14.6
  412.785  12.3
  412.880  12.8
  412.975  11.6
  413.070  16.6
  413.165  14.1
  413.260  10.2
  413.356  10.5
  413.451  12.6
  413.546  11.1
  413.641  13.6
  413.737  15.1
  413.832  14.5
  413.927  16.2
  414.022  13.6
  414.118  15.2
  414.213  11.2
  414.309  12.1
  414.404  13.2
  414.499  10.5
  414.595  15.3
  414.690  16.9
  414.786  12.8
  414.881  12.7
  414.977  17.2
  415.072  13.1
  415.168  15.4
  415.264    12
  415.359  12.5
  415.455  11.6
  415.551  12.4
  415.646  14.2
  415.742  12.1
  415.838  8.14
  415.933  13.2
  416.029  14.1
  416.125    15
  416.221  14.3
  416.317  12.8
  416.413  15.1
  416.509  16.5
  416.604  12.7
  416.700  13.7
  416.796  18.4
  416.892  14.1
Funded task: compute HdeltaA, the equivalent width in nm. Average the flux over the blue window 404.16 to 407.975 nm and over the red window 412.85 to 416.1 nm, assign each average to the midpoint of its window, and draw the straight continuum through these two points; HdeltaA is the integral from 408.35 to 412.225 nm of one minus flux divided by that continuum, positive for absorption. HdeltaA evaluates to 0.40 nm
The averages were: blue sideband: 12.9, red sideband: 13.2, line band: 11.7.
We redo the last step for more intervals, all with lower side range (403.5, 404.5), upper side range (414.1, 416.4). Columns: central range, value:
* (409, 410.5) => 0.26 nm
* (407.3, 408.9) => 0.16 nm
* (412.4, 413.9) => 0.02 nm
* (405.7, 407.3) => 0.06 nm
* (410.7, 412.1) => 0.09 nm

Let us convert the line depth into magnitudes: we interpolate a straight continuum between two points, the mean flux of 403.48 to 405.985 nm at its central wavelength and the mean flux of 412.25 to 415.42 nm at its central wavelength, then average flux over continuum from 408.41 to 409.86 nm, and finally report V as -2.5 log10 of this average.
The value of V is 0.14 mag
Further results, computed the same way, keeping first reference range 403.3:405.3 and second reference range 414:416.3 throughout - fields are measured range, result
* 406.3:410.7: 0.092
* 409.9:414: 0.064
